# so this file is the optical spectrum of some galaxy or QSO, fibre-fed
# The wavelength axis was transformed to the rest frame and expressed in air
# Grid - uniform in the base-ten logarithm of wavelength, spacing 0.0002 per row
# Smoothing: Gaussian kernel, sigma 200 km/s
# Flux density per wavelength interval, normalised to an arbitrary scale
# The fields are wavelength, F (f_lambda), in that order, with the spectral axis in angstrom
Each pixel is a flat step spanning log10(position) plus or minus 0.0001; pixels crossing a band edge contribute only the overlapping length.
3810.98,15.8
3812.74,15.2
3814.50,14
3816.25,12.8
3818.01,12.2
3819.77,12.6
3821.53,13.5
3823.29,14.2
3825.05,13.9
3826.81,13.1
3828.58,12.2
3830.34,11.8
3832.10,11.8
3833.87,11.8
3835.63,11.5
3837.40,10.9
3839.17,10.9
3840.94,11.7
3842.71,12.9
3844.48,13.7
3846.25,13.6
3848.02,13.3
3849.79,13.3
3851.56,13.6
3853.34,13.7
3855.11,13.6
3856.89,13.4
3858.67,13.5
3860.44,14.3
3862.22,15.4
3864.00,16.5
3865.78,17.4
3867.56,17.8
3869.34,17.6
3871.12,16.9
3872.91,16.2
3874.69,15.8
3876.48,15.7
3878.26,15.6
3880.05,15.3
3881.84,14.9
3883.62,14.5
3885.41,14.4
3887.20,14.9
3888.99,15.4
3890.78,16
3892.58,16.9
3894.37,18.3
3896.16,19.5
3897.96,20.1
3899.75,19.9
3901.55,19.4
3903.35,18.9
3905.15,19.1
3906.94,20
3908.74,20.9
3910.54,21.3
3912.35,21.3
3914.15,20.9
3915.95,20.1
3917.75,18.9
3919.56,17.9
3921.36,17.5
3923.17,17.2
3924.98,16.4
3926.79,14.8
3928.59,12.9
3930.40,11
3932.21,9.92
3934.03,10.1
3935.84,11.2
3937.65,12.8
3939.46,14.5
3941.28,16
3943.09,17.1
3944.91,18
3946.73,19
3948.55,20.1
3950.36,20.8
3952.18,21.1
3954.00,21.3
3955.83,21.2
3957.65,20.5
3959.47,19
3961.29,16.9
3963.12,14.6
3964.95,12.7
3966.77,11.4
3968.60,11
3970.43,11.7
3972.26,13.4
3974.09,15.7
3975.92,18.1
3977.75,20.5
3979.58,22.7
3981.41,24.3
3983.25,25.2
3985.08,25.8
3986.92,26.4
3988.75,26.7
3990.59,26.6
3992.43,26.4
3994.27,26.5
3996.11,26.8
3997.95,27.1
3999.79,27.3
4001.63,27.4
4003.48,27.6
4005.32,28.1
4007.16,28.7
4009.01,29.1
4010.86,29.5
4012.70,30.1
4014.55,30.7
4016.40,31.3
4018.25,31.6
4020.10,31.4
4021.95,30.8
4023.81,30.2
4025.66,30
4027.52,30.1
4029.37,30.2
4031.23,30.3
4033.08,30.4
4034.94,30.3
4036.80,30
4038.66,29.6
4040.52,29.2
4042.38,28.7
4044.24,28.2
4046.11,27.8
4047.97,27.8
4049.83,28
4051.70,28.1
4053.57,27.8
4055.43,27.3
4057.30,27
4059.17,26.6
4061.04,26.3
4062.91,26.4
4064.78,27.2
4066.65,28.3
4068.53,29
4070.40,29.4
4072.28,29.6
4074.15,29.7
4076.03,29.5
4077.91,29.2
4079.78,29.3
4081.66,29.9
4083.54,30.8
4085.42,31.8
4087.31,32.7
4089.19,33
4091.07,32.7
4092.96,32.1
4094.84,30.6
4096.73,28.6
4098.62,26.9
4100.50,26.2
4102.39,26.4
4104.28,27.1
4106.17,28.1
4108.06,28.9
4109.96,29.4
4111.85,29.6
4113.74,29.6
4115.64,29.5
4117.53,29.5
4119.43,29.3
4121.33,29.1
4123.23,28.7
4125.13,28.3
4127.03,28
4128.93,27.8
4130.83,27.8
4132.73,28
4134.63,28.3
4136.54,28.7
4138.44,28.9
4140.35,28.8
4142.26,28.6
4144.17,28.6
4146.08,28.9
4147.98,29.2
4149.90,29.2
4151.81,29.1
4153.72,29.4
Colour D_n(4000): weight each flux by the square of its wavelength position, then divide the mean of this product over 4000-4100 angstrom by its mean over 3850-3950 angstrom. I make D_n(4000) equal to 1.92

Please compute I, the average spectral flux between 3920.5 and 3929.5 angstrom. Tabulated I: 15.7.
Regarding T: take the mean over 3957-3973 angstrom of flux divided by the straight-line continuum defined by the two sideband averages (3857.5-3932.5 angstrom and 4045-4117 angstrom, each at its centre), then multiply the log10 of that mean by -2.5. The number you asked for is 0.42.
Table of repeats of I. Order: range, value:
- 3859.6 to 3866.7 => 15.9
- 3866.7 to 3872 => 17.4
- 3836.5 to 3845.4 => 12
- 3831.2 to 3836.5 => 11.7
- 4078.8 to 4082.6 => 29.7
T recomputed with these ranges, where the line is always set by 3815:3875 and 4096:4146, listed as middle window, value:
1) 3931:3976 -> 0.23 mag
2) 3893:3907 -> -0.16 mag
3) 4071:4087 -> -0.15 mag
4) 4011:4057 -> -0.24 mag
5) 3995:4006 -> -0.24 mag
